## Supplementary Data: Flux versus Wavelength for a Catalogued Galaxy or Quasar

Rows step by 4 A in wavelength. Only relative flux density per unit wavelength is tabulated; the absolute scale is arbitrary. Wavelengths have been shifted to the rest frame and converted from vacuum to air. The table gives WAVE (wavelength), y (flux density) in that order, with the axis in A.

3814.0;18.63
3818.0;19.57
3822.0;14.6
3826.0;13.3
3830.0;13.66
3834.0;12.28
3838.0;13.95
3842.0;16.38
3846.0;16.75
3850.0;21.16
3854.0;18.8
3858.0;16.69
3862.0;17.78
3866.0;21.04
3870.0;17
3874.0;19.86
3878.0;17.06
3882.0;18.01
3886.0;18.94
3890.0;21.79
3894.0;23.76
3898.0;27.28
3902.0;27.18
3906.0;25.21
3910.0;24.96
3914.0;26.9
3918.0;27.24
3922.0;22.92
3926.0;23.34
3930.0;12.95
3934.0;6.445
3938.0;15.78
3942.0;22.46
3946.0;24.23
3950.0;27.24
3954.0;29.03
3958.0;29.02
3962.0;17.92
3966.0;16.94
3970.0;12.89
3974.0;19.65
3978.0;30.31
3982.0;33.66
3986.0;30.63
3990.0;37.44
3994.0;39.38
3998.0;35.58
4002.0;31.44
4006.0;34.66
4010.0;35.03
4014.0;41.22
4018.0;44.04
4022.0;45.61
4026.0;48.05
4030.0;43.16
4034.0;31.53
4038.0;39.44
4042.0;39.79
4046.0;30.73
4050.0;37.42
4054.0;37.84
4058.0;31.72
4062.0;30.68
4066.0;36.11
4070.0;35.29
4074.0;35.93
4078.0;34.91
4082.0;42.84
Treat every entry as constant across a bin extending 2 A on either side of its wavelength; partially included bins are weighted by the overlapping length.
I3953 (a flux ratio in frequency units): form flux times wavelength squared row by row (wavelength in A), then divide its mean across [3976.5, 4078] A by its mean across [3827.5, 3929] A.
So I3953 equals 1.9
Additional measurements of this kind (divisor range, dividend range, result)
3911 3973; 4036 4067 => 1.78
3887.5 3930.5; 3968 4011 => 1.33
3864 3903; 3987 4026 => 1.95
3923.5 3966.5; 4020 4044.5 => 2.08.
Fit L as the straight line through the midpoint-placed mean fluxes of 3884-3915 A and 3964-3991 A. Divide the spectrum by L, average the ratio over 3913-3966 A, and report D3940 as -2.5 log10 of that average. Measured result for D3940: 0.15 mag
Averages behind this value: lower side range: 24.4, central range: 21.7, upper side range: 25.5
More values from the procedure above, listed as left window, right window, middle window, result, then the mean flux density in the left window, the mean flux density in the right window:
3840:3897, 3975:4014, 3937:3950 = 0.259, 19.1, 34.2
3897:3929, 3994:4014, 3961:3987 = 0.364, 25.2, 35.4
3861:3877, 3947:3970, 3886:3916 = -0.216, 18.9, 23.1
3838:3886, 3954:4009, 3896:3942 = 0.044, 18.1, 28.6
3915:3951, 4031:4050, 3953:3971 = 0.148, 20.3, 36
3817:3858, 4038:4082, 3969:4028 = -0.152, 16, 35.6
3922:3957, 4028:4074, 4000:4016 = -0.186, 20.6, 35.8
